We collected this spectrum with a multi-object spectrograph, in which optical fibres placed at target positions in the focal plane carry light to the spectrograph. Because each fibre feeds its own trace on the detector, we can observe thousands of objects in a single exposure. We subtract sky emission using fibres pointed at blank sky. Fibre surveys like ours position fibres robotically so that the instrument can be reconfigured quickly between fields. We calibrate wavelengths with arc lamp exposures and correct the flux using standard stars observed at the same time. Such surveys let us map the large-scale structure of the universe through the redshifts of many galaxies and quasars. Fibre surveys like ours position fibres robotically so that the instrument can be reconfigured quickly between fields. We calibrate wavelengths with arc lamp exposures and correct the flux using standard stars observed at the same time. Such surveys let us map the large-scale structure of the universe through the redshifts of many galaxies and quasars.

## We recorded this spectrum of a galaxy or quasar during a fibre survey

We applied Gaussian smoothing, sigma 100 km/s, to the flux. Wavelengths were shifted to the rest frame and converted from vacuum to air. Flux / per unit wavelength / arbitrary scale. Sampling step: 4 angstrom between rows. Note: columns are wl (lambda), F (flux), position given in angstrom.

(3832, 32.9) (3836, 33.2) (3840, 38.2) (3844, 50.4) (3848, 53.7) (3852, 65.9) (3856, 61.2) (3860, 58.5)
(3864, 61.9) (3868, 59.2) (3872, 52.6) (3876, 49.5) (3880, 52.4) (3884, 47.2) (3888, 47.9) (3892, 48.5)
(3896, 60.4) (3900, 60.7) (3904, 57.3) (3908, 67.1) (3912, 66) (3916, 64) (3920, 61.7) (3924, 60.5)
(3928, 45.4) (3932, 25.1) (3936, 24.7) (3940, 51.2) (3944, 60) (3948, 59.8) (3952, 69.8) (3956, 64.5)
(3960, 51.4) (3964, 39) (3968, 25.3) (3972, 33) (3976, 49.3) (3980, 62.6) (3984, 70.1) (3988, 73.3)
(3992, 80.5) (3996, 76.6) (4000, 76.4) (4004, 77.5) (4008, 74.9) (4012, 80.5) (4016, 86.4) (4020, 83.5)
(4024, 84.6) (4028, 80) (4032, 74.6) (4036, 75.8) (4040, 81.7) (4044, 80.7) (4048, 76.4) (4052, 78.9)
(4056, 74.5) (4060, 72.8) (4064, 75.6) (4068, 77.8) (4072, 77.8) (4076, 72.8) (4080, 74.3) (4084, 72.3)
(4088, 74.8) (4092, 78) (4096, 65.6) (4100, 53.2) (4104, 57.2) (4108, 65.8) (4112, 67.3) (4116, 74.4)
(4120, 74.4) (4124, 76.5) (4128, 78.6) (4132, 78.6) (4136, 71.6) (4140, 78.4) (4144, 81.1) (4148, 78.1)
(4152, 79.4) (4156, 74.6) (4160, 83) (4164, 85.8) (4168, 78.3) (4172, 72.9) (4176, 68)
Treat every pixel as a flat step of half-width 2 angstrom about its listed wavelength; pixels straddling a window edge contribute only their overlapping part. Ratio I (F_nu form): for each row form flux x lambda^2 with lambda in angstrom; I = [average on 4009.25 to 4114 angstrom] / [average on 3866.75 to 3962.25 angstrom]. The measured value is 1.5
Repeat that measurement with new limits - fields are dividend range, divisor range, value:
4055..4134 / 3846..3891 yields 1.46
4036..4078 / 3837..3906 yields 1.56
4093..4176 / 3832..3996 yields 1.52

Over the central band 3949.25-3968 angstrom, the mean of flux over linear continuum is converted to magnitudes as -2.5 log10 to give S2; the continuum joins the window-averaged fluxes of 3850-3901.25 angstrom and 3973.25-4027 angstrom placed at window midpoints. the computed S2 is 0.27 mag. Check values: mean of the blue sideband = 55.8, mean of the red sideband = 74.6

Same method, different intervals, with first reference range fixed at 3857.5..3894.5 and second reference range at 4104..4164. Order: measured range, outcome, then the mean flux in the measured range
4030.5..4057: -0.148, 77.7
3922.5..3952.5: 0.210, 48.4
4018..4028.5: -0.250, 83.1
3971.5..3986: 0.116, 55.9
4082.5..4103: 0.059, 68.1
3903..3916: -0.142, 64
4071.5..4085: -0.050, 74.1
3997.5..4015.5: -0.206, 78.1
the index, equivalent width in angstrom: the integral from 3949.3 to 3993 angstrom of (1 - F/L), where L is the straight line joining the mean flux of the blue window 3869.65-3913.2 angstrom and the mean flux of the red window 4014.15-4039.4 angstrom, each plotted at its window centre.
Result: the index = 9.1 angstrom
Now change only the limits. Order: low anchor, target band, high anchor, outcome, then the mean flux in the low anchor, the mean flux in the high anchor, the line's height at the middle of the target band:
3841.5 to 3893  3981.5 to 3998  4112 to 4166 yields -2.49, 54.5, 77.6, 64.9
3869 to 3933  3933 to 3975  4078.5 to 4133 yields 8.13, 54.7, 70.6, 58.8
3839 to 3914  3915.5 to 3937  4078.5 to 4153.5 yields 4.54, 55.9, 72.6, 59.4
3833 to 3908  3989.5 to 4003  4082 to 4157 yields -3.12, 53.4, 72.6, 63.1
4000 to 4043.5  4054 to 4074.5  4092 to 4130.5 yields -0.30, 79.8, 68.8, 74.6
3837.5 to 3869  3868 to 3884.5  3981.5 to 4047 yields 1.99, 55.7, 78.4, 58.9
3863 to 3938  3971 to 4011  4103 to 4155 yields -4.50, 53.2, 74.3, 61.5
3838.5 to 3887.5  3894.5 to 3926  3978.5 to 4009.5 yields -0.44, 54.2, 74.2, 61.4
